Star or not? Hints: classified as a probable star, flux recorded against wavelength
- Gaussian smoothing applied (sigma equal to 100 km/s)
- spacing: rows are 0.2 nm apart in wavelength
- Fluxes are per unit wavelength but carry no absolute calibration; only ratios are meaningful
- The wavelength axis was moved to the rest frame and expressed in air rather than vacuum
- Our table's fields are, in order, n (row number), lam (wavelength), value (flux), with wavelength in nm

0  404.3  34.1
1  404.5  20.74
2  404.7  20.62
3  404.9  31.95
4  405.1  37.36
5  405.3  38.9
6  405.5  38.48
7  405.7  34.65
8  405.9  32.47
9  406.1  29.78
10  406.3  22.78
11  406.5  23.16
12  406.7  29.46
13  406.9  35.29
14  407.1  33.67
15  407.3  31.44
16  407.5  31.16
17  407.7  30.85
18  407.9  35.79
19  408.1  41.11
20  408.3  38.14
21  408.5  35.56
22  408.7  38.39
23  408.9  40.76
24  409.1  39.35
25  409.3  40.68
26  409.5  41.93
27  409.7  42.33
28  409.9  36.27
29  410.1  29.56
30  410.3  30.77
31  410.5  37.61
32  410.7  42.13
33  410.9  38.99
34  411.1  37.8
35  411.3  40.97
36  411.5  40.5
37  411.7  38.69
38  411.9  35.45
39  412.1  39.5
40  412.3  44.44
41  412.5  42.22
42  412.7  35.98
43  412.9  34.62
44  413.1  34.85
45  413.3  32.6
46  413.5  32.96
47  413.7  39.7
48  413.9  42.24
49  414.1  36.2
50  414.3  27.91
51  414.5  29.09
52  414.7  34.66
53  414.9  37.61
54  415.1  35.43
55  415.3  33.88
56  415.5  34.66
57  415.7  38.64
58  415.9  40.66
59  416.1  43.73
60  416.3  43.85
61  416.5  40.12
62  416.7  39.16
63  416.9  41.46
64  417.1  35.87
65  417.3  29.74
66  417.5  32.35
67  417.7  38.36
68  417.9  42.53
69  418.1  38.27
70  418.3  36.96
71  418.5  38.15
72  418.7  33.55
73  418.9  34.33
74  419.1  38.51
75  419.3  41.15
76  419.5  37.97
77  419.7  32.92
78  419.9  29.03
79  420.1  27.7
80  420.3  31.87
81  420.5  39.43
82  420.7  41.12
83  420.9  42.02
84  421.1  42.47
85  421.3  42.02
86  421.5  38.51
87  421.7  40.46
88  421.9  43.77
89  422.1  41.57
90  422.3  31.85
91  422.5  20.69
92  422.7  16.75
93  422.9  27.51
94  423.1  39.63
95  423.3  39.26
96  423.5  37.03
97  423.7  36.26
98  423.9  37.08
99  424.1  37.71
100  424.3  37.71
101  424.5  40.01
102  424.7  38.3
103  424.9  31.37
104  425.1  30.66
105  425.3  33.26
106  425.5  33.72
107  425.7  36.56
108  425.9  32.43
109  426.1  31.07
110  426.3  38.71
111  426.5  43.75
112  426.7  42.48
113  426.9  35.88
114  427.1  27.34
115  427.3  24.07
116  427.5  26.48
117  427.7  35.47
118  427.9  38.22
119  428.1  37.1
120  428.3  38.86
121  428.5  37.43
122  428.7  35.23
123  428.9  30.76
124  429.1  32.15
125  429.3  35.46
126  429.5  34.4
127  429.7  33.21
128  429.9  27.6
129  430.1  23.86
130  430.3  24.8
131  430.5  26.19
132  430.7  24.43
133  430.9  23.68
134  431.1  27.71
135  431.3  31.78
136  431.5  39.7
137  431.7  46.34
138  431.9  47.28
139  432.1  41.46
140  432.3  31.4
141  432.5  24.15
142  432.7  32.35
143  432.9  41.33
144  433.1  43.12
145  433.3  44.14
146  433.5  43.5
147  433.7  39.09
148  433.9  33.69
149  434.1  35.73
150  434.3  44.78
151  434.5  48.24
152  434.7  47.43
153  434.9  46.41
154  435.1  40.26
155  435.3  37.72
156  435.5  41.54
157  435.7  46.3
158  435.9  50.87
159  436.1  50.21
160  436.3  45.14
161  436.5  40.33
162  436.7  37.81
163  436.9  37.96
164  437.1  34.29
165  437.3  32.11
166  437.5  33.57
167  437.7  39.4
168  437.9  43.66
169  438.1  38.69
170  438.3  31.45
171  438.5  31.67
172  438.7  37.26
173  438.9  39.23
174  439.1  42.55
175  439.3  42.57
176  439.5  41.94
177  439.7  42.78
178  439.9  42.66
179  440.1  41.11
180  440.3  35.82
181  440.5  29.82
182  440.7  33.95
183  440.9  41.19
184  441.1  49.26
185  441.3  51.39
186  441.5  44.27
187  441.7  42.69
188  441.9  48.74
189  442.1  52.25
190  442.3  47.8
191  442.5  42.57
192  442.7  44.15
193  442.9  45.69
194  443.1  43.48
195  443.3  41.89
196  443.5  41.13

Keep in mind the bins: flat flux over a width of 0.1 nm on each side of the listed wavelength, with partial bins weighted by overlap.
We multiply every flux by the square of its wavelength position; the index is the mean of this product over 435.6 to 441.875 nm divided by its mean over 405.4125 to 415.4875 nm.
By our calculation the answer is 1.3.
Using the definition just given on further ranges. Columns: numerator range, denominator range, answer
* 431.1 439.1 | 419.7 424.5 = 1.18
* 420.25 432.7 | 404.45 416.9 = 1.03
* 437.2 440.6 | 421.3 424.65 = 1.15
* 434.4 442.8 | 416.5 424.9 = 1.25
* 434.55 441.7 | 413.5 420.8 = 1.23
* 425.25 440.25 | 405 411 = 1.18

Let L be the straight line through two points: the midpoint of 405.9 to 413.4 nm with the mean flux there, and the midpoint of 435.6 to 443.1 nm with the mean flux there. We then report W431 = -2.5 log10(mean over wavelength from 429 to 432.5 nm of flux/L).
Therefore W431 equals 0.23 mag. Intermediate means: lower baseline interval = 36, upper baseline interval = 41.5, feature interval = 32.2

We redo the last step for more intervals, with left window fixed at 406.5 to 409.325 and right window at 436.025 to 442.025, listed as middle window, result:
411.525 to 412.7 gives -0.110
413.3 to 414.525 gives 0.041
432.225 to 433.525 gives 0.065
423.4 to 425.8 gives 0.061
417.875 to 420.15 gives 0.033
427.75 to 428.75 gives 0.030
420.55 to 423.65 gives 0.032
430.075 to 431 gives 0.492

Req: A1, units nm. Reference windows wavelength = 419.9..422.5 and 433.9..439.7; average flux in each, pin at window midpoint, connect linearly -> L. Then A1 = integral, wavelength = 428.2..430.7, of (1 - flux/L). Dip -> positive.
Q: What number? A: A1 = 0.50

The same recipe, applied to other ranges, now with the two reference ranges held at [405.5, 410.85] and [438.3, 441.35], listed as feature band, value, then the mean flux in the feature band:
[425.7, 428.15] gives 0.22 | 34.4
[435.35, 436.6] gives -0.20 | 45.4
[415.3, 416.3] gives -0.09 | 39.3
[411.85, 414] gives -0.13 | 37.7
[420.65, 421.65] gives -0.12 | 41.2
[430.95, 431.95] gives 0.03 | 37.4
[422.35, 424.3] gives 0.24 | 32.7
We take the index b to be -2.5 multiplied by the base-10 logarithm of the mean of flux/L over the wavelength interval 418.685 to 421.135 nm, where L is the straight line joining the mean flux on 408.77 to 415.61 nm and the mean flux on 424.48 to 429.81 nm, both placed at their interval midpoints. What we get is -0.01 mag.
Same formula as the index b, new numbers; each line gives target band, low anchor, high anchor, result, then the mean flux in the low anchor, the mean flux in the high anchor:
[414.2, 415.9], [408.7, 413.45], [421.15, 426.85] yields 0.091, 38.1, 35.8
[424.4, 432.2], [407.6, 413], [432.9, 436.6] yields 0.231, 38.2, 43.2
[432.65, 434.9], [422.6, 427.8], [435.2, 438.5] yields -0.089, 34.3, 39.8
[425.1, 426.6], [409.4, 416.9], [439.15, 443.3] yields 0.138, 37.6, 43.2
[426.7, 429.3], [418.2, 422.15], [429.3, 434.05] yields 0.050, 37.6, 34.2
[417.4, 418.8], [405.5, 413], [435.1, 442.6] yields 0.013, 36.1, 41.1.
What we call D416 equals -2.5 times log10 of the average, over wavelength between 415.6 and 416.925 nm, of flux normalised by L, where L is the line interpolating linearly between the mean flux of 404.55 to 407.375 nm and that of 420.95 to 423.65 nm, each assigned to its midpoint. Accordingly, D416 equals -0.20 mag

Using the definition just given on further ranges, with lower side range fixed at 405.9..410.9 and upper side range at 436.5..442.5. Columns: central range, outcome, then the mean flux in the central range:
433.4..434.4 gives 0.00 mag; 39.4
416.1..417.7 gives -0.05 mag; 37.9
